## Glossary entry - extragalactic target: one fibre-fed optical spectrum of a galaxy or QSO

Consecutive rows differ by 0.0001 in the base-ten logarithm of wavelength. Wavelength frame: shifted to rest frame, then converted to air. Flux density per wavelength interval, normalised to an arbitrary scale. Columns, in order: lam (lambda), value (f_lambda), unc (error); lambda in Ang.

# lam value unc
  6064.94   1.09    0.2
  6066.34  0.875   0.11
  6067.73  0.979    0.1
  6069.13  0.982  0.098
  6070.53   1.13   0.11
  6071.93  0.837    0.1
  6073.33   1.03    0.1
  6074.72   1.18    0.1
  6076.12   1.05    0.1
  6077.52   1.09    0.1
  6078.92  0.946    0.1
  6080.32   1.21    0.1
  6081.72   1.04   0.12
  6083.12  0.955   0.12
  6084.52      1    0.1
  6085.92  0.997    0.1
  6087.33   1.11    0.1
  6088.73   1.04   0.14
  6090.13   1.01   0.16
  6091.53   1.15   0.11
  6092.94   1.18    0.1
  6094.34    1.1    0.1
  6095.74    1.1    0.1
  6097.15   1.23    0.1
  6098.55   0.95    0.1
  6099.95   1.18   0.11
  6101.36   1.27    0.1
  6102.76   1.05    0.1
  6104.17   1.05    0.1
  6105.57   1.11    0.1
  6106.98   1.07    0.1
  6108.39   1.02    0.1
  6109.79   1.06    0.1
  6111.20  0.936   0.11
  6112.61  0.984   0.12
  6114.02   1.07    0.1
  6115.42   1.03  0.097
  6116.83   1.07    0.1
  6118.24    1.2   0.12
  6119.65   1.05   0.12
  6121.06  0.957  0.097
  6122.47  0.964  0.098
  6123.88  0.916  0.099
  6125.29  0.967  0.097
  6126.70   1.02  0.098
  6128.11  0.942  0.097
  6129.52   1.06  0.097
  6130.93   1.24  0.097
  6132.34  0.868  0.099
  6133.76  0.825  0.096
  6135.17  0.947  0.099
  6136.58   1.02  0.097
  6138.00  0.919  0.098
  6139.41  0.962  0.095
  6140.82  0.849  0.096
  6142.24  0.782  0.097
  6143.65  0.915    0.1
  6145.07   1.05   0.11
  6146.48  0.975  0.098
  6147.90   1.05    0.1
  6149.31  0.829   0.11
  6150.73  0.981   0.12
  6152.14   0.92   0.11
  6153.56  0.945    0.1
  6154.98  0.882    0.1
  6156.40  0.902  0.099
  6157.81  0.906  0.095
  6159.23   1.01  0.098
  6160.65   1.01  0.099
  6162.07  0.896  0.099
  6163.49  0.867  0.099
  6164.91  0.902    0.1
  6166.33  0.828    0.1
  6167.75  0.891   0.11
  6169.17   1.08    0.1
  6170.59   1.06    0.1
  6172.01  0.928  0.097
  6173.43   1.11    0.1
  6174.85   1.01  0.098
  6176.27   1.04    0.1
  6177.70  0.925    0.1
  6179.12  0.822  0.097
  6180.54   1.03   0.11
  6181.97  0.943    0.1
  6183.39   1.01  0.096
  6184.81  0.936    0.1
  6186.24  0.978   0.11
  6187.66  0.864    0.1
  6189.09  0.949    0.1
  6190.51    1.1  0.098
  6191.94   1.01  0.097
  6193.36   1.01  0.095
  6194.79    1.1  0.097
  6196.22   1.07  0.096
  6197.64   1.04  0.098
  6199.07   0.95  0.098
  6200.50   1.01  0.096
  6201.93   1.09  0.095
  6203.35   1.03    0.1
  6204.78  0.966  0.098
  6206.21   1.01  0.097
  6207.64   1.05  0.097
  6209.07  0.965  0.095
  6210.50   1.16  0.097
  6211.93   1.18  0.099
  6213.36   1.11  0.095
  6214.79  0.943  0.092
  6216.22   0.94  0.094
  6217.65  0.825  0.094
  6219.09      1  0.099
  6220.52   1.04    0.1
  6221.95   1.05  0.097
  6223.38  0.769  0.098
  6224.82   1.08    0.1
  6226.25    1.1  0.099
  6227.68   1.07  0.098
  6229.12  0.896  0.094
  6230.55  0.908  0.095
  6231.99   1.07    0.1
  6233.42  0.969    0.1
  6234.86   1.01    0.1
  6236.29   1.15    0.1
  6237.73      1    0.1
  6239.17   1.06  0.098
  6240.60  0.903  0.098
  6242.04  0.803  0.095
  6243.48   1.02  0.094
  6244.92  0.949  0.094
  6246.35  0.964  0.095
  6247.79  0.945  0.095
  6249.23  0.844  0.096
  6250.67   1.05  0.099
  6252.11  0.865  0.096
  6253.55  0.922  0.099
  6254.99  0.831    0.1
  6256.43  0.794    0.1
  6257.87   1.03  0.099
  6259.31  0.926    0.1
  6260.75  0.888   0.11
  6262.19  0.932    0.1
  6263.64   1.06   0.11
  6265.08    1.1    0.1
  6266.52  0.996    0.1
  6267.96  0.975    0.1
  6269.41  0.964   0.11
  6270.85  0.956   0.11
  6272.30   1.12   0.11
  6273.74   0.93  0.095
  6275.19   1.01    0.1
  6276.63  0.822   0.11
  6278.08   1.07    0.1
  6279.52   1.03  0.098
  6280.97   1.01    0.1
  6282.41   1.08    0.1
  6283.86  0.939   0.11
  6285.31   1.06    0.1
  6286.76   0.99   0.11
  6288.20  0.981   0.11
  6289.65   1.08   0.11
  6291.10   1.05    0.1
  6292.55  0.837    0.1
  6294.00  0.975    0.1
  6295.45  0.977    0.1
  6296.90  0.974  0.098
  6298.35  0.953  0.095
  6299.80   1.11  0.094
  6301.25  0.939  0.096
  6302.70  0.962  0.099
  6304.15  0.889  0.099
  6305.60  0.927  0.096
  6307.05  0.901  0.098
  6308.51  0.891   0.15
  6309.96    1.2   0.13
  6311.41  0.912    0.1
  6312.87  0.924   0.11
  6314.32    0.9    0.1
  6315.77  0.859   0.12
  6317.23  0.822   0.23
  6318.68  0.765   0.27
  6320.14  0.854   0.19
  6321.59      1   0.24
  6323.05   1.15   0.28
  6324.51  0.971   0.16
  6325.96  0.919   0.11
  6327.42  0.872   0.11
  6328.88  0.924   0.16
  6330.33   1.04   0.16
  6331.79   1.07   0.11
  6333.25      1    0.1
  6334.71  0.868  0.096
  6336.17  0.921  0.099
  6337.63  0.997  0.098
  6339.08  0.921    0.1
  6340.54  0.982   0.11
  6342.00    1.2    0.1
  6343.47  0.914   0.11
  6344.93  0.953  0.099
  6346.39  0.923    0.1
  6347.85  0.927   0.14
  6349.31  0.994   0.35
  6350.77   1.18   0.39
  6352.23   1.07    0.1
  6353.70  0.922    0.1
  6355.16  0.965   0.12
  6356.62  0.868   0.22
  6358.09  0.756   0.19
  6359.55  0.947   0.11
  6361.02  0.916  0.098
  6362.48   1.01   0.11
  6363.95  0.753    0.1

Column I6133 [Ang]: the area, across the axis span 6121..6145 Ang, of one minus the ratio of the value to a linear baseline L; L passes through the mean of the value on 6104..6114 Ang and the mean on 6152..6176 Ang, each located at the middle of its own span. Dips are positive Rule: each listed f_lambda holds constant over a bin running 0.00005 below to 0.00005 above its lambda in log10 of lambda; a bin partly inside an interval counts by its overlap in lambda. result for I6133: 1.1 Ang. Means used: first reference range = 1.03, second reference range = 0.952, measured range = 0.952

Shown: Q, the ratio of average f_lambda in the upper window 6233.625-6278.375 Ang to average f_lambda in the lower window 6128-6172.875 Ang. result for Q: 1.0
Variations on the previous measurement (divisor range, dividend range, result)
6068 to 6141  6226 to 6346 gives 0.93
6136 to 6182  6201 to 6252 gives 1.05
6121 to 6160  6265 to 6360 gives 1.02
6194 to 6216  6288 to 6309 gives 0.92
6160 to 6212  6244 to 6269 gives 0.95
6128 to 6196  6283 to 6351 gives 1.00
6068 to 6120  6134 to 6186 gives 0.89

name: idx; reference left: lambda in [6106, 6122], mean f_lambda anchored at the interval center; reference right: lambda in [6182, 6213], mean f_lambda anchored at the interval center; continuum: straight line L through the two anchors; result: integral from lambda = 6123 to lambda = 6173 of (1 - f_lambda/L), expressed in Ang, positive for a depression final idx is 4.1 Ang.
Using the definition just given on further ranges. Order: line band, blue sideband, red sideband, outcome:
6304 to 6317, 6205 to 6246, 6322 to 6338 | 0.64 Ang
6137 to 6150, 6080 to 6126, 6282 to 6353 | 1.43 Ang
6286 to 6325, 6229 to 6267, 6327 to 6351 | 0.66 Ang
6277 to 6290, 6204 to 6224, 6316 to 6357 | -0.52 Ang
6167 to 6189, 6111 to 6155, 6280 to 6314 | 0.04 Ang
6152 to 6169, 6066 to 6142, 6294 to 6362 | 1.58 Ang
